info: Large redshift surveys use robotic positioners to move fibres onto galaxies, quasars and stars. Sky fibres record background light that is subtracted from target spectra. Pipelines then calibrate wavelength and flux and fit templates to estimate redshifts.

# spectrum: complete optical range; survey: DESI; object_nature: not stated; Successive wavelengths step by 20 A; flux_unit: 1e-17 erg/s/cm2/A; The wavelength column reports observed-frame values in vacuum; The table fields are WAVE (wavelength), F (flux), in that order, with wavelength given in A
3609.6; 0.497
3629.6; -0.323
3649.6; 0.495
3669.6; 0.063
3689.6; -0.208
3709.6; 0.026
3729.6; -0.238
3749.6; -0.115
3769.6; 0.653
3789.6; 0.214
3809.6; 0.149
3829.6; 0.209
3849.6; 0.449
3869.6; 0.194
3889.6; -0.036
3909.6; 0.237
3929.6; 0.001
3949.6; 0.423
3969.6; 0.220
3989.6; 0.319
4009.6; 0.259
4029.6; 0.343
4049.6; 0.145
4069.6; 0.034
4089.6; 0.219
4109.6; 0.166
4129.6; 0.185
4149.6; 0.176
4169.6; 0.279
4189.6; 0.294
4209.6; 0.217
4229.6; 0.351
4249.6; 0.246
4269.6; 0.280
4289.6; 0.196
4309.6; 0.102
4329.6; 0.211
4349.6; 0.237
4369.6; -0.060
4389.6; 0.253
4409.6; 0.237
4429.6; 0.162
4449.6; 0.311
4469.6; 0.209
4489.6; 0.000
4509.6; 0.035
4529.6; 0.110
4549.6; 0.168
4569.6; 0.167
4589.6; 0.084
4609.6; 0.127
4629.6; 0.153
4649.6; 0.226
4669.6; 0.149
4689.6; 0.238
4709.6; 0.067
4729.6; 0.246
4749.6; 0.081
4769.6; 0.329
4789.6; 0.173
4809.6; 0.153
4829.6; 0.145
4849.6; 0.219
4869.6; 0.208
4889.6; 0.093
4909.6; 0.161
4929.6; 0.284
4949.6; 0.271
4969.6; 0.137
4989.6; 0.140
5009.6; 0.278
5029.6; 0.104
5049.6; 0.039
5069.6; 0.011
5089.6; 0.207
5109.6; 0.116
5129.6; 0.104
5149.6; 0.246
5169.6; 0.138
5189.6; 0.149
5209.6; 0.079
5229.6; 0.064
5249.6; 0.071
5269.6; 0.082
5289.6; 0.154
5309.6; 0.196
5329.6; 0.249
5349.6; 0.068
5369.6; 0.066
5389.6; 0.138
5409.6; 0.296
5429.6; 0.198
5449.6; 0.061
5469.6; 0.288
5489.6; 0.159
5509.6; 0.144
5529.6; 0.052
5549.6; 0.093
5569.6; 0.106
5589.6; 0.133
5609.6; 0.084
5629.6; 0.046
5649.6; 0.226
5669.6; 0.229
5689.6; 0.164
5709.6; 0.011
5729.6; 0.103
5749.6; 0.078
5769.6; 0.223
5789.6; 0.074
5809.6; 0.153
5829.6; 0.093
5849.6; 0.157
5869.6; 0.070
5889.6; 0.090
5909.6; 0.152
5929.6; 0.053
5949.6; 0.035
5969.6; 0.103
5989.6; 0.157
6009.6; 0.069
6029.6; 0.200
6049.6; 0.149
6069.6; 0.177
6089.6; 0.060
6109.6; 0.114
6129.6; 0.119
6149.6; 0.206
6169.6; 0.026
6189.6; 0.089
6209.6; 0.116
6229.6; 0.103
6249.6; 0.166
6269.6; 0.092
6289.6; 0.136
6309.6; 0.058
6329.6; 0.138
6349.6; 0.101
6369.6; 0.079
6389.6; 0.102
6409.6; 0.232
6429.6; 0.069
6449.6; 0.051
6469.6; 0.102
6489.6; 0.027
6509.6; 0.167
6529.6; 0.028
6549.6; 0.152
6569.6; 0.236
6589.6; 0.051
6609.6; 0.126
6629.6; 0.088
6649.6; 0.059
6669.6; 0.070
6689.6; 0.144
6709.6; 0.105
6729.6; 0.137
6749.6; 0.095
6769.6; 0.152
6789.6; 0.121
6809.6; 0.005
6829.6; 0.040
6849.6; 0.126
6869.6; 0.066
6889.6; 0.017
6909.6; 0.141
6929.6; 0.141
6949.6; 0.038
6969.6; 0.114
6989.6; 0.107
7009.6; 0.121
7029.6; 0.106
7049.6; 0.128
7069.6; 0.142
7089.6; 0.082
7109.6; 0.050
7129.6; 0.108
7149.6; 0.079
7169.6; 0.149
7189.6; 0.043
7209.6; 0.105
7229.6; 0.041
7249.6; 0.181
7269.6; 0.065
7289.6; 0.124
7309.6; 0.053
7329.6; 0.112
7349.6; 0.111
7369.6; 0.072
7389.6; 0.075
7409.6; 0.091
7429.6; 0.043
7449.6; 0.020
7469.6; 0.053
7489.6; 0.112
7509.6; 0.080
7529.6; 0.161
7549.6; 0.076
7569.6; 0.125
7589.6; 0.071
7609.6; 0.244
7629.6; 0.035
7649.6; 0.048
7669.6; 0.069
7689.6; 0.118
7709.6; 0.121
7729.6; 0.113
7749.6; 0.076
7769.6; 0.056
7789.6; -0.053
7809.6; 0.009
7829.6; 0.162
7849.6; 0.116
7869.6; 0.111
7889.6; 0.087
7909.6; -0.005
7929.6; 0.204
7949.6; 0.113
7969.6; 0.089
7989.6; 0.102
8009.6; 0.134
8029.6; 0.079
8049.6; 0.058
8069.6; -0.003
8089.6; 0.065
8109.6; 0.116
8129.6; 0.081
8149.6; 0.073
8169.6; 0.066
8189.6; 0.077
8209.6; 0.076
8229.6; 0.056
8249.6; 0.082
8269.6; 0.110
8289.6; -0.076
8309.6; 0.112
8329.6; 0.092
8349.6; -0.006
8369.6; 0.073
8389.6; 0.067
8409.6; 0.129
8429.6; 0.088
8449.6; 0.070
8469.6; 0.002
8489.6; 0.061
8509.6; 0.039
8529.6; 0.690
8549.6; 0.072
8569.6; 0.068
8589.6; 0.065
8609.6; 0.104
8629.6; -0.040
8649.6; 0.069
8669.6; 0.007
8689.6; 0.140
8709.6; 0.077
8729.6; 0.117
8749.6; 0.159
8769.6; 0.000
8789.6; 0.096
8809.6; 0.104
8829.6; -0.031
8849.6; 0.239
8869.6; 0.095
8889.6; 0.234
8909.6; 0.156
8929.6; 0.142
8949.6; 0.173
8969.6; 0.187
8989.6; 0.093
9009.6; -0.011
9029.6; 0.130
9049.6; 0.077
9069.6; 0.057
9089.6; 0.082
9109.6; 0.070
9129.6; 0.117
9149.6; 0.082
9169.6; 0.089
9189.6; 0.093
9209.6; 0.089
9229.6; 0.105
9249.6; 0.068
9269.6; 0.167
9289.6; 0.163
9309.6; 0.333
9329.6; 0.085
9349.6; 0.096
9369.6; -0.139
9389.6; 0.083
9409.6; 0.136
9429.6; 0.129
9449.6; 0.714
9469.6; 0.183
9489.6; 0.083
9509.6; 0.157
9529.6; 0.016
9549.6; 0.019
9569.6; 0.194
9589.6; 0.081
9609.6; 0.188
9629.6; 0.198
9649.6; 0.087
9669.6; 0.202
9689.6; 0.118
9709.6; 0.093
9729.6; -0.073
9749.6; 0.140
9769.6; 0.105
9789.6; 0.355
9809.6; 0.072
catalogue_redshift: 1.288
